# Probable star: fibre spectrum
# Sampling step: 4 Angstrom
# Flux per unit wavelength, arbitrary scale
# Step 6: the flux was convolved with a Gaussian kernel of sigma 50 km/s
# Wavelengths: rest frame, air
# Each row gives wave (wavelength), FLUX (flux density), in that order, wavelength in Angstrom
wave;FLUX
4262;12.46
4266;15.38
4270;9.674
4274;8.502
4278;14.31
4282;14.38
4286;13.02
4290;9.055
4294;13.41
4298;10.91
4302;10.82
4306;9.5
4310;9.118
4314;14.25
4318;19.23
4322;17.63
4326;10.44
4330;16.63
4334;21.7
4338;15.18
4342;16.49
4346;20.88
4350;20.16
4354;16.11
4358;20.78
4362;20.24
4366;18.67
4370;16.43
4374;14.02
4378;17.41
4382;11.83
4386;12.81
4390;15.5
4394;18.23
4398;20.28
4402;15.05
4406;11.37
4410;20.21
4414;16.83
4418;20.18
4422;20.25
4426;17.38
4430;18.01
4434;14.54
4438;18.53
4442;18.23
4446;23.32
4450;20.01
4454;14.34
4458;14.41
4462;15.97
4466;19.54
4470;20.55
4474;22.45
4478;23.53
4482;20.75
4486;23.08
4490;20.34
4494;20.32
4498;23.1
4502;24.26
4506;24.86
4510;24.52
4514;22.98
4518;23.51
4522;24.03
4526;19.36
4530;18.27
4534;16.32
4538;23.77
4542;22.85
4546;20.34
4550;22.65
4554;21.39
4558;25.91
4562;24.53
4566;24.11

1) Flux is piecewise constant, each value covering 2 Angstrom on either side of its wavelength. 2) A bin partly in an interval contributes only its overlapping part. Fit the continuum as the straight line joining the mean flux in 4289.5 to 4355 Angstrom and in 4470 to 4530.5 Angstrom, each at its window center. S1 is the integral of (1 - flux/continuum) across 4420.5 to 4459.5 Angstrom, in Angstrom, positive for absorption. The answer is 3.8 Angstrom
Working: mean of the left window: 14.9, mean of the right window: 22.4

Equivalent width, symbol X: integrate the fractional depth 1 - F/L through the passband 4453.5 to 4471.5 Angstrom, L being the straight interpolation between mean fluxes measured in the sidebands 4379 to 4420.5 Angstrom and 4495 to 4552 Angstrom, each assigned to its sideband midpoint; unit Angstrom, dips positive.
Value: 2.08 Angstrom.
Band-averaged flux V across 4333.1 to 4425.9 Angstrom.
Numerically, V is 17.4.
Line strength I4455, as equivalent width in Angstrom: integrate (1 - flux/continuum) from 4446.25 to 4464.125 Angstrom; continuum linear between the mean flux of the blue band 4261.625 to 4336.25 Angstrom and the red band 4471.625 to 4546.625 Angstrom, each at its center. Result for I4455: 2.6 Angstrom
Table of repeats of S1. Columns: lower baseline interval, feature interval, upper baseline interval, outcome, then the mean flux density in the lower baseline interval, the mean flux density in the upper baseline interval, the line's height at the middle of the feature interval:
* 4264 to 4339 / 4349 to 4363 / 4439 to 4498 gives -3.4 Angstrom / 13.3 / 19.9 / 15.4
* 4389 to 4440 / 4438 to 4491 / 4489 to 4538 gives 0.2 Angstrom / 17.4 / 21.9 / 19.7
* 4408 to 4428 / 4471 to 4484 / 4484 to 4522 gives -0.2 Angstrom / 19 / 23.1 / 21.8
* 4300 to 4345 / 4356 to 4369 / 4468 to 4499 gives -2.5 Angstrom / 14.8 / 21.7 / 16.5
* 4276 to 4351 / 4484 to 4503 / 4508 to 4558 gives -1.5 Angstrom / 14.5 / 21.8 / 20.5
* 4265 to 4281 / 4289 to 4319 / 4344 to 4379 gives 4.9 Angstrom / 11.9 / 18.3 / 14.2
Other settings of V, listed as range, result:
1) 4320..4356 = 17.2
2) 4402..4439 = 17.3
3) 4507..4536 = 21.4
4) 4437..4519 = 20.9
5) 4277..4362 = 15.1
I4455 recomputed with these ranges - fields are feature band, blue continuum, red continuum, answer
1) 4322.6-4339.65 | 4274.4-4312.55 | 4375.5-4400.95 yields -3.7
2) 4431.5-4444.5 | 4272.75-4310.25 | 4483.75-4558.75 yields 0.6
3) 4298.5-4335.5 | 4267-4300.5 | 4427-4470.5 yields -3.0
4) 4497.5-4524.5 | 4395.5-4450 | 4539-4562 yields -3.1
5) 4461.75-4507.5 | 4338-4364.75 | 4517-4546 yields -2.9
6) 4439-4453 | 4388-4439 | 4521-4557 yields -1.2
